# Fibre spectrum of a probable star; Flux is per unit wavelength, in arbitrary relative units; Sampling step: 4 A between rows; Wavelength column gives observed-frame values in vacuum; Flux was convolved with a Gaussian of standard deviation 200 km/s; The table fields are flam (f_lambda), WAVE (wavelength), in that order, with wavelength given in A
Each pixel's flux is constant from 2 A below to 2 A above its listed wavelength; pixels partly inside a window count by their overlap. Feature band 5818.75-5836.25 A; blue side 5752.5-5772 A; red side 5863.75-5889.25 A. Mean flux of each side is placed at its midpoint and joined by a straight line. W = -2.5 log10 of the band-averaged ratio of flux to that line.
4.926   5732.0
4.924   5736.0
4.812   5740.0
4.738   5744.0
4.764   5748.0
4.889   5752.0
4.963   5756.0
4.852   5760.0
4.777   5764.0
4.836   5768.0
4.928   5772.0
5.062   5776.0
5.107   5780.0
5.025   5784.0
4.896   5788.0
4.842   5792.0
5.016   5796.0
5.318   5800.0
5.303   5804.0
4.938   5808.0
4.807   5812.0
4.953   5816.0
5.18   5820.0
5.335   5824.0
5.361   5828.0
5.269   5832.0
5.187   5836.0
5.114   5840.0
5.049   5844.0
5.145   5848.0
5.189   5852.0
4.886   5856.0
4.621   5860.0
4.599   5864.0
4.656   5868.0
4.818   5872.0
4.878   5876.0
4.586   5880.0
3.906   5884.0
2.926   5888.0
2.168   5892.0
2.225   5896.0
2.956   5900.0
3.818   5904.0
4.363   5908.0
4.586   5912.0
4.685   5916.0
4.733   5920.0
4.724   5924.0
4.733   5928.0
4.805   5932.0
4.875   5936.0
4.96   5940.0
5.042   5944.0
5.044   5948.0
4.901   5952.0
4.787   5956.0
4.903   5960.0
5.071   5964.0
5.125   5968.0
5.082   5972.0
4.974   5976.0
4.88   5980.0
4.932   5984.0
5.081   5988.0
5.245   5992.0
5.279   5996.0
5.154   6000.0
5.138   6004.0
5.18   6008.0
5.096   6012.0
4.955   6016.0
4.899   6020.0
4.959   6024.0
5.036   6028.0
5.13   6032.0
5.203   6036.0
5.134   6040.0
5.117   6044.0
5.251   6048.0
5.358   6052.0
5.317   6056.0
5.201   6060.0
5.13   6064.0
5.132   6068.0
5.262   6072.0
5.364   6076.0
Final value -0.154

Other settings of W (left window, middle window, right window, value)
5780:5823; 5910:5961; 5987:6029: 0.054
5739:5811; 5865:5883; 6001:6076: 0.076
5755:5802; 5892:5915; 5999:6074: 0.394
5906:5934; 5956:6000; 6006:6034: -0.037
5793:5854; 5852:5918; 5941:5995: 0.240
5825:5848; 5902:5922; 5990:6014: 0.170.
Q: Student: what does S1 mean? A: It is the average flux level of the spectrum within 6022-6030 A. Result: 5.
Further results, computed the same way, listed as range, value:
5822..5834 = 5.32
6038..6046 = 5.13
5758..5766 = 4.81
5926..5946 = 4.88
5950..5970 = 4.96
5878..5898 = 3.16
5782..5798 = 4.94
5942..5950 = 5.04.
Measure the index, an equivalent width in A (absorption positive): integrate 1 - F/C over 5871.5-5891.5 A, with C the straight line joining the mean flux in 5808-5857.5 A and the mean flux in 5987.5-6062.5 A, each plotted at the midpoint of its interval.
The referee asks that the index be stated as 4.3 A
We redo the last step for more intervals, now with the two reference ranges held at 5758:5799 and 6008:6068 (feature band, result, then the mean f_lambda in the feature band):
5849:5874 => 1.0 A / 4.81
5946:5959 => 0.4 A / 4.91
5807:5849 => -1.2 A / 5.13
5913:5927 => 0.9 A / 4.71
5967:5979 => 0.1 A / 5.04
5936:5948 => 0.2 A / 4.99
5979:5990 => 0.3 A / 4.97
